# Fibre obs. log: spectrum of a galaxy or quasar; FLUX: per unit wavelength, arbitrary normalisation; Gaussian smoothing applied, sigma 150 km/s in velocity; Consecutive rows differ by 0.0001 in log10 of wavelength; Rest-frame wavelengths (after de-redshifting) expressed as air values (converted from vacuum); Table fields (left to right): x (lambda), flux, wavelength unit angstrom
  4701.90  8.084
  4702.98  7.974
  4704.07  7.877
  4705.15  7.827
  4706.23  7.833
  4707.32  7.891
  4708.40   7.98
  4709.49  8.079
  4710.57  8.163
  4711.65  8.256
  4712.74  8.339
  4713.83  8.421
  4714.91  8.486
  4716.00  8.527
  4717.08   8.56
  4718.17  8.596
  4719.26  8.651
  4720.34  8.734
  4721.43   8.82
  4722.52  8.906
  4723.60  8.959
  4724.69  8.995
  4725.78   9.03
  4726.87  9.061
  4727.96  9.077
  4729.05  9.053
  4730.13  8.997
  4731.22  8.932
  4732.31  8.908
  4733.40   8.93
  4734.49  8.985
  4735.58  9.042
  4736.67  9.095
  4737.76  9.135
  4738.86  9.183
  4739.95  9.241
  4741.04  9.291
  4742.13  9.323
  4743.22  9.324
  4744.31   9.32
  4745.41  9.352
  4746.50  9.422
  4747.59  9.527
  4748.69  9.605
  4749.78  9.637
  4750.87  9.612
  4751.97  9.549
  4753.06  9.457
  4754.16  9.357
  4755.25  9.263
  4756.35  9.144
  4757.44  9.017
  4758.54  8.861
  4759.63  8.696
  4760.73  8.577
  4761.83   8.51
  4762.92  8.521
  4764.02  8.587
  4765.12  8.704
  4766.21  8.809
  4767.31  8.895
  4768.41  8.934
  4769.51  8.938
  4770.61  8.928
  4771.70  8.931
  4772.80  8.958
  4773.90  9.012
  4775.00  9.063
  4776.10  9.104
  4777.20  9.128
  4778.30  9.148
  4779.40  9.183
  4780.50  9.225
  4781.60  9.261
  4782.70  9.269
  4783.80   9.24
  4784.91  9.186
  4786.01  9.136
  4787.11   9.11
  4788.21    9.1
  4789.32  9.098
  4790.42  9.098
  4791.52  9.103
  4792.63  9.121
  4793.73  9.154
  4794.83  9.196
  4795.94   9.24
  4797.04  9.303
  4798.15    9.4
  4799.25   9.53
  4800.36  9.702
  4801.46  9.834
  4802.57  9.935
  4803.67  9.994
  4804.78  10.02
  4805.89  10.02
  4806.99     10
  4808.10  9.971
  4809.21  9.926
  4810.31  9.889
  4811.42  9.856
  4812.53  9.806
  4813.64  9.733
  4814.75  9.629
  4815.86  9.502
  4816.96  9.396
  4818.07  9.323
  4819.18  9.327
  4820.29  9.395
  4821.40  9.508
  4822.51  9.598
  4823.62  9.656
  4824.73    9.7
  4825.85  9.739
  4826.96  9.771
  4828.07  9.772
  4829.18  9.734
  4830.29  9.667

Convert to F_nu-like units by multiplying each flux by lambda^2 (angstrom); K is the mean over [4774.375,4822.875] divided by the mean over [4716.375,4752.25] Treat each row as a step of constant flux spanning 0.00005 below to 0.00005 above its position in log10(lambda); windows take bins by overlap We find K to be 1.1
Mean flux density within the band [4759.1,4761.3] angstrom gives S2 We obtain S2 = 8.61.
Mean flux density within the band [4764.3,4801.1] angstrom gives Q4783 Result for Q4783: 9.13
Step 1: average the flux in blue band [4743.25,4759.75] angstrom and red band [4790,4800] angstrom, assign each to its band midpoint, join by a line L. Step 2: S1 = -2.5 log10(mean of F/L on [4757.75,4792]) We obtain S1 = 0.04 mag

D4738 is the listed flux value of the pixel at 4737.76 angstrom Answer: 9.135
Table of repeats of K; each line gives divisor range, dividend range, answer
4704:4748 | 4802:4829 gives 1.15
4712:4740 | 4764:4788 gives 1.04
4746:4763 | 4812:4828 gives 1.07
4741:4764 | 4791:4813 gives 1.07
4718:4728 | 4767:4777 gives 1.03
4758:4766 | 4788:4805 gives 1.10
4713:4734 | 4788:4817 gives 1.12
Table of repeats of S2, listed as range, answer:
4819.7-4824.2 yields 9.54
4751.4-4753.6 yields 9.5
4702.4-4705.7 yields 7.9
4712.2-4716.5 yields 8.44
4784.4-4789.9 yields 9.13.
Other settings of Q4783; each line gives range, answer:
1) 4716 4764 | 9.06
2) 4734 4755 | 9.34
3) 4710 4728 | 8.67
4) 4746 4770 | 9.07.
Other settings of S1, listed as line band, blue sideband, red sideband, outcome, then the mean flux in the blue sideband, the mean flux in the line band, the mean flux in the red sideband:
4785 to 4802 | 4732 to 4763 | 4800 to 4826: 0.033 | 9.18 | 9.28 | 9.73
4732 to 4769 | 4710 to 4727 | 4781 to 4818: -0.015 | 8.65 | 9.11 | 9.51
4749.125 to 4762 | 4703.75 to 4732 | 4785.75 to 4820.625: -0.021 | 8.55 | 9.16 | 9.53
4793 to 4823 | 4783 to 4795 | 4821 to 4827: -0.025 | 9.14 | 9.64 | 9.65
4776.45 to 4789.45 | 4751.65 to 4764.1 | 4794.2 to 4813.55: 0.025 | 8.97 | 9.17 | 9.74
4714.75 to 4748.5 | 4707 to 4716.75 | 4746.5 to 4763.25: -0.043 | 8.26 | 9.03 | 9.17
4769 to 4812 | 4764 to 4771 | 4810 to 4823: -0.021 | 8.84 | 9.37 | 9.57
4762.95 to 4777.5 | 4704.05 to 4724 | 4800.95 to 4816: 0.043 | 8.38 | 8.9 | 9.87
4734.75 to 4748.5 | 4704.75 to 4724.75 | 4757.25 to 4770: -0.082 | 8.41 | 9.27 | 8.74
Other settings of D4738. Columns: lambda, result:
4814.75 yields 9.629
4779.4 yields 9.183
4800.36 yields 9.702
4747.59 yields 9.527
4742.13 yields 9.323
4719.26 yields 8.651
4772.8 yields 8.958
